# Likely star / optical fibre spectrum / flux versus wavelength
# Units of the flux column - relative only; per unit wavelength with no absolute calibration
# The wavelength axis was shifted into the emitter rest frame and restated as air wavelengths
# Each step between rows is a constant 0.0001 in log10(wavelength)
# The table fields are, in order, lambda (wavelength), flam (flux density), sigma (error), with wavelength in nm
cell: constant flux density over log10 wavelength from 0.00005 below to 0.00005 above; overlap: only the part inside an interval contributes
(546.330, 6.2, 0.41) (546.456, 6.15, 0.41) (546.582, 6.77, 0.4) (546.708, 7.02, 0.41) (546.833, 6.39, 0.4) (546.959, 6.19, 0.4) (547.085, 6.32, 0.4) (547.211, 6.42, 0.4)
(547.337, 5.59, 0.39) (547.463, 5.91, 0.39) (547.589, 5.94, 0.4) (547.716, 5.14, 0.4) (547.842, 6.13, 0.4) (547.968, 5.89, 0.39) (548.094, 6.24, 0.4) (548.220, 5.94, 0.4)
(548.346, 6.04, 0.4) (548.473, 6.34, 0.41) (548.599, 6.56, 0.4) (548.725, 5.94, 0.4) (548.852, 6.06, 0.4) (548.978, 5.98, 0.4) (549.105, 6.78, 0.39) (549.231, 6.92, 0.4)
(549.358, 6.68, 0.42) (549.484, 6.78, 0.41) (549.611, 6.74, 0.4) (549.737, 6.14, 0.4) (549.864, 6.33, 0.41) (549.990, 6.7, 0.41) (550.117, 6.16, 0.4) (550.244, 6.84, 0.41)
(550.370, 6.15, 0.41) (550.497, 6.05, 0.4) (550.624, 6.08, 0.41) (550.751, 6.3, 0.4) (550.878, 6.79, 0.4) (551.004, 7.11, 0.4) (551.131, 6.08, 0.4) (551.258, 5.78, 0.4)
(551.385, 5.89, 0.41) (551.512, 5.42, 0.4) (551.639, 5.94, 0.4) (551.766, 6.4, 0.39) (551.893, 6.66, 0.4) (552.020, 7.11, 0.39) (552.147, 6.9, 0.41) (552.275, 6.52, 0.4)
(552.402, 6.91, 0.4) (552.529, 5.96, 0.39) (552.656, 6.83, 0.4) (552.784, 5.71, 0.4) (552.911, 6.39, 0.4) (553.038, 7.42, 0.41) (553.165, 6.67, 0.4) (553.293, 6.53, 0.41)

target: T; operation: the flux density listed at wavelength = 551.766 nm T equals 6.4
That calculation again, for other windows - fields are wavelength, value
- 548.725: 5.94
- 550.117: 6.16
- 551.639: 5.94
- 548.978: 5.98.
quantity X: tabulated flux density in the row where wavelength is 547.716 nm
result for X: 5.14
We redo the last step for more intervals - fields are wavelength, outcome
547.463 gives 5.91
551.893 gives 6.66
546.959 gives 6.19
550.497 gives 6.05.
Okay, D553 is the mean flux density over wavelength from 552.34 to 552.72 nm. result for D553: 6.57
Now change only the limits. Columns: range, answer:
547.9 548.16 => 6.08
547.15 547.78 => 5.79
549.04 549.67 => 6.77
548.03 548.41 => 6.07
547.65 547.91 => 5.63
